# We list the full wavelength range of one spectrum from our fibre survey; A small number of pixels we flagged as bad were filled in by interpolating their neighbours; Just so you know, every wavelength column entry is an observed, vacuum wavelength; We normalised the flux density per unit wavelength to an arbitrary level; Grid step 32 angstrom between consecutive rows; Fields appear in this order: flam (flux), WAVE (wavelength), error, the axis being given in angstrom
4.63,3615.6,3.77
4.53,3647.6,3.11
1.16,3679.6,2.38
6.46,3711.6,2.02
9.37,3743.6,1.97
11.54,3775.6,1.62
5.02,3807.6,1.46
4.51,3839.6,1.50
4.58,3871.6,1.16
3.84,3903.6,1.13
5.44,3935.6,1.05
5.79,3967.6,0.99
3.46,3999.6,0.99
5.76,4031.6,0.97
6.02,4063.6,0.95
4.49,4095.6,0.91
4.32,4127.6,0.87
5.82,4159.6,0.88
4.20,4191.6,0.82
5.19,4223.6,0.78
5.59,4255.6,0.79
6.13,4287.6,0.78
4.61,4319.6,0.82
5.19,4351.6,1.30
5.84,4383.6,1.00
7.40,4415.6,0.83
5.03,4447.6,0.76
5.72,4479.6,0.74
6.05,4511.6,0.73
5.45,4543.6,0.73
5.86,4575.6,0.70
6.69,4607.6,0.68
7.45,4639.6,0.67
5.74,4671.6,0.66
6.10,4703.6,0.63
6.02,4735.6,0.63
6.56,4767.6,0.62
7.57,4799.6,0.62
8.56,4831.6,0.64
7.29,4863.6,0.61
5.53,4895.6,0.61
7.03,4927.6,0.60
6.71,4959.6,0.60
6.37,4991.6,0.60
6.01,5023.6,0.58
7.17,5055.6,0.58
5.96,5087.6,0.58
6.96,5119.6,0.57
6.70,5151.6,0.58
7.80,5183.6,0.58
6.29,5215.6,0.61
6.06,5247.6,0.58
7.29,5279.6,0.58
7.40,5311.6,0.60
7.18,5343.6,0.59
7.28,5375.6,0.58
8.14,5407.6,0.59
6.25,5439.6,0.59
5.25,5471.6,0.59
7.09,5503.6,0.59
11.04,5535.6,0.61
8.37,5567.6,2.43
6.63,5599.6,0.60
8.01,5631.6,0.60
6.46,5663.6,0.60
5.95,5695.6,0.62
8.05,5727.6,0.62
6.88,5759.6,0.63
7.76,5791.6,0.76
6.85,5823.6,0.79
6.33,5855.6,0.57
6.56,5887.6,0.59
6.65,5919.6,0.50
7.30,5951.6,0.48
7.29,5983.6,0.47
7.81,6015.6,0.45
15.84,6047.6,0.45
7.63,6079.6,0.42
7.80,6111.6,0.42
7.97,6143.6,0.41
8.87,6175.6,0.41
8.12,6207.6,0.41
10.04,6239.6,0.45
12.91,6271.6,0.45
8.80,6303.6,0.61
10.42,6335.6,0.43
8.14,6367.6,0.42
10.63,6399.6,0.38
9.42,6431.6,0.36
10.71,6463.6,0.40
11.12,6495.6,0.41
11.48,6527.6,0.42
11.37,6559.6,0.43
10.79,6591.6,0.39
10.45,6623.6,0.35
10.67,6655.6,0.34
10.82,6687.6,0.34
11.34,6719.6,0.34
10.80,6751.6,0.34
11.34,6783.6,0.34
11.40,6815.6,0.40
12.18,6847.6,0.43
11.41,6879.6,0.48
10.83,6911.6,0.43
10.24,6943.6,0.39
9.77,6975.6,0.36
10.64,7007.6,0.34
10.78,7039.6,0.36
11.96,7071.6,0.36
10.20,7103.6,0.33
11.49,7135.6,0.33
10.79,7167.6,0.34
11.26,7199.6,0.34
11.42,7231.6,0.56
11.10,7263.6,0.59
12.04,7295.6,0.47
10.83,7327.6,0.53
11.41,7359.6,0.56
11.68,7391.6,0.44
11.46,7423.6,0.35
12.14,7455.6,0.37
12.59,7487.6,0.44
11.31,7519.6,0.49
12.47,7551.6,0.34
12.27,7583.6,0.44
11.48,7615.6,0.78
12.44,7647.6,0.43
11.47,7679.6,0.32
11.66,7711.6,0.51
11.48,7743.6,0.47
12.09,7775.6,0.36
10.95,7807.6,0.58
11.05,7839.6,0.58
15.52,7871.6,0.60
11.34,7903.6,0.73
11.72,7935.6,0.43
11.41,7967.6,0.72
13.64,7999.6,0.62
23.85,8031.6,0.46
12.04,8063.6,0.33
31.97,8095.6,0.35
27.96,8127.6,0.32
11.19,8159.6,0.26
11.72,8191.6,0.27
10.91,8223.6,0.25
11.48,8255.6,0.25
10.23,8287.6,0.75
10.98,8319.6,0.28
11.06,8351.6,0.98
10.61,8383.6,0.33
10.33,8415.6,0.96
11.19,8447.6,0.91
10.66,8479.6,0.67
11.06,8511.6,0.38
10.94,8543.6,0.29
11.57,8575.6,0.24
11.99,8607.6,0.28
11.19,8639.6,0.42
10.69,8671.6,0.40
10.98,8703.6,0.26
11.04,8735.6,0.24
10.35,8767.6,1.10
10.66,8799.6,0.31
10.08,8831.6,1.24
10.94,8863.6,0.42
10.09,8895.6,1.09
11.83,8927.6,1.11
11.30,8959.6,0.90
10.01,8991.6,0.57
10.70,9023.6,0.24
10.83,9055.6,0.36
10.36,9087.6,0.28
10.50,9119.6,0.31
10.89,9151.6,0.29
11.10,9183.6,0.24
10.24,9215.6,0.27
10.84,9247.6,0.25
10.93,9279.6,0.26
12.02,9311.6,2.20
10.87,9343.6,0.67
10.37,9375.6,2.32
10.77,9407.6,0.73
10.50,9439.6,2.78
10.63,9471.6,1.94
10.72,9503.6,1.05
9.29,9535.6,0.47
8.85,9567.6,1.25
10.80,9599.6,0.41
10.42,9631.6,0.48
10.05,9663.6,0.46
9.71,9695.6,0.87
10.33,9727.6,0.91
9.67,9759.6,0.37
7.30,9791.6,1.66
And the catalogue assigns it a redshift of 0.62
